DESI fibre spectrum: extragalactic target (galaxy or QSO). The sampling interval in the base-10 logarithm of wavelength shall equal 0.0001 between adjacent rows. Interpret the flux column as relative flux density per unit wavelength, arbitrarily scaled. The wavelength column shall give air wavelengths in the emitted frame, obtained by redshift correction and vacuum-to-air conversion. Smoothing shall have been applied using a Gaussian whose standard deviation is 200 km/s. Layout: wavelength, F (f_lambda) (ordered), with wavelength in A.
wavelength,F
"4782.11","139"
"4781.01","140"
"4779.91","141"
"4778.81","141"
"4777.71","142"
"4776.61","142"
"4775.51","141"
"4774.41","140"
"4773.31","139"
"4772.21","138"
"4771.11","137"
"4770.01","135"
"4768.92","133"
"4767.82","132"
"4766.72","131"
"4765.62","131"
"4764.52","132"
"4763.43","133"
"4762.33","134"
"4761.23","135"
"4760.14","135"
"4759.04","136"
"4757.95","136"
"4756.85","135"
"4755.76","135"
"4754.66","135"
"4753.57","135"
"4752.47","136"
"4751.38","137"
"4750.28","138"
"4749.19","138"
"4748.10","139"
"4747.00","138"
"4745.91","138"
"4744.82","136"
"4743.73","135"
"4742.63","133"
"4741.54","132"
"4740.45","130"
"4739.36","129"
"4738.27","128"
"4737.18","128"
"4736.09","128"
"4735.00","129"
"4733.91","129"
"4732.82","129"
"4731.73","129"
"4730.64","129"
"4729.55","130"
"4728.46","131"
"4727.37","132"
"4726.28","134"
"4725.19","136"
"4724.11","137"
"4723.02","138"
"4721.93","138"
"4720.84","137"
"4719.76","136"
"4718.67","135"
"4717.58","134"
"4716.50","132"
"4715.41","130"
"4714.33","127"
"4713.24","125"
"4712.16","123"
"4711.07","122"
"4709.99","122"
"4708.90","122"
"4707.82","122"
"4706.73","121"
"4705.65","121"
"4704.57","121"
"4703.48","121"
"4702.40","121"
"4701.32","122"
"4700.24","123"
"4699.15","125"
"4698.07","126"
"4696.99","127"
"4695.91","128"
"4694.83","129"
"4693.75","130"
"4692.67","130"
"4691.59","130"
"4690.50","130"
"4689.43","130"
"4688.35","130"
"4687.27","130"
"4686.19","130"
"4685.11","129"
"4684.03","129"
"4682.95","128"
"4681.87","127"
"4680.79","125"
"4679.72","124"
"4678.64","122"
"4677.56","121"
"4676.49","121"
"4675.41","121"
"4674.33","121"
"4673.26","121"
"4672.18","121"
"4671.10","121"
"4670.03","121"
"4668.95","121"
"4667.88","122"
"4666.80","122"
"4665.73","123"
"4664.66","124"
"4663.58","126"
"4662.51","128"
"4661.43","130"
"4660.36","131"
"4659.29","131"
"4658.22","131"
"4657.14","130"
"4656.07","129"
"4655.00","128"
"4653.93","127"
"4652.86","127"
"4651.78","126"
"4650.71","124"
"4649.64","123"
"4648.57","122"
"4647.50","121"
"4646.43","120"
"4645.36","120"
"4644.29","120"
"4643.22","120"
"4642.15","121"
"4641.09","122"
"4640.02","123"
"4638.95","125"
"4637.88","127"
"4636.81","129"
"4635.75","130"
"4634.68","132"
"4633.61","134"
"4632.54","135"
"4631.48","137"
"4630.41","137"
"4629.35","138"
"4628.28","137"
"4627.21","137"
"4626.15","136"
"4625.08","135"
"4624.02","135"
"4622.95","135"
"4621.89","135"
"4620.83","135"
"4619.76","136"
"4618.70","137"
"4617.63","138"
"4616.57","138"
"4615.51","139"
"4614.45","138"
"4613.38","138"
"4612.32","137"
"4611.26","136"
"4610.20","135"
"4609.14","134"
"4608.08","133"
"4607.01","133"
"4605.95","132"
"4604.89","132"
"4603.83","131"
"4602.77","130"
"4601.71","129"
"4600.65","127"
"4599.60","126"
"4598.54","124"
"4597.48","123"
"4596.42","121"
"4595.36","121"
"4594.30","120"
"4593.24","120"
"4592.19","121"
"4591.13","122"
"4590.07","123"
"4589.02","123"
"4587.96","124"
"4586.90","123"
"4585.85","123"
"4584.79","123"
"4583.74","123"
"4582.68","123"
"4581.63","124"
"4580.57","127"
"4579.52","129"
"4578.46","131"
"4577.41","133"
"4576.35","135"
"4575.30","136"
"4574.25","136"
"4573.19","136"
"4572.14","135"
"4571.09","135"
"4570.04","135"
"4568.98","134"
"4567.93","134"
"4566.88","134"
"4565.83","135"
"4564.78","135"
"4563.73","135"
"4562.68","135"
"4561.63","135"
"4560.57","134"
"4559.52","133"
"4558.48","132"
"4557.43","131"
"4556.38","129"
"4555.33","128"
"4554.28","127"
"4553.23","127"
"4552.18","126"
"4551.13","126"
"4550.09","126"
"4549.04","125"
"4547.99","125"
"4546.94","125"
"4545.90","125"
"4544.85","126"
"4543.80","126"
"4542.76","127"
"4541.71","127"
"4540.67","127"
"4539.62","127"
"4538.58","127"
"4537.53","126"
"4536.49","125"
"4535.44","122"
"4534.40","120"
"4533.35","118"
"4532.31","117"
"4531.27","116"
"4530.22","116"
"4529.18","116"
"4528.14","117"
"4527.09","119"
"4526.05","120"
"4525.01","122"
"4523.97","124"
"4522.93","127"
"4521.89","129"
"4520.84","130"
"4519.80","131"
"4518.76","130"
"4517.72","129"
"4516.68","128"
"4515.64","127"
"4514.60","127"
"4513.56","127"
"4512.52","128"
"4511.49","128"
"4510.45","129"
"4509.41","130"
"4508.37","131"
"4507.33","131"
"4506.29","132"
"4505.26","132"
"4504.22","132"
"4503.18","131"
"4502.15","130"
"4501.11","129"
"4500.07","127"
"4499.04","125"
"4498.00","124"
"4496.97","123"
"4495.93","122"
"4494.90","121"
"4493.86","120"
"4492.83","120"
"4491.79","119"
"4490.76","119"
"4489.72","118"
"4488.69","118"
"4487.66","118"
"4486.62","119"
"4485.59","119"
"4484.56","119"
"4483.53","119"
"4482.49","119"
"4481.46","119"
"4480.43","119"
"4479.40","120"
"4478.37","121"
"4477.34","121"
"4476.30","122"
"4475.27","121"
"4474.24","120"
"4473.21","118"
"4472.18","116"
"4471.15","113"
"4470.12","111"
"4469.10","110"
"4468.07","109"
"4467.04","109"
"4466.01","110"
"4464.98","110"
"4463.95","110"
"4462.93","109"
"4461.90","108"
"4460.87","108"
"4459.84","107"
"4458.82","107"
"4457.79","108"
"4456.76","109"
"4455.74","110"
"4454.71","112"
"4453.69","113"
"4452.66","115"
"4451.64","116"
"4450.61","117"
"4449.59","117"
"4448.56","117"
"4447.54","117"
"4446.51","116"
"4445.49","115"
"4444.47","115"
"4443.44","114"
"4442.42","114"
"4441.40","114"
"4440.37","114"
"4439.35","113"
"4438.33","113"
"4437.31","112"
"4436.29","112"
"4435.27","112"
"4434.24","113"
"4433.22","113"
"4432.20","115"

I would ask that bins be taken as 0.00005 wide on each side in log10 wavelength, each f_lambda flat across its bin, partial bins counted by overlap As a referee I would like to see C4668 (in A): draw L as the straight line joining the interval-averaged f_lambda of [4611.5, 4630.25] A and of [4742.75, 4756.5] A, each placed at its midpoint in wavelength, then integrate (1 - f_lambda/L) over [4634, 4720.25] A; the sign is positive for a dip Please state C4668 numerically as 7.0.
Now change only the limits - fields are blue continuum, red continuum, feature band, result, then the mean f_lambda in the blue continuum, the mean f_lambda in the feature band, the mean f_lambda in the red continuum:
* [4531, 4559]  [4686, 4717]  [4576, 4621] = -1.2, 125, 129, 126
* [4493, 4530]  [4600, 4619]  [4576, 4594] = 1.0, 126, 125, 134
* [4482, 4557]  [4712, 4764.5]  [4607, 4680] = 0.4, 125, 129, 133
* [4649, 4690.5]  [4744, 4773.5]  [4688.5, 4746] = 0.8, 126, 129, 135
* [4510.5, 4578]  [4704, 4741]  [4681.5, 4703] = 0.2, 128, 128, 129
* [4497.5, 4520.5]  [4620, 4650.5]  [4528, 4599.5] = 1.3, 129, 127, 129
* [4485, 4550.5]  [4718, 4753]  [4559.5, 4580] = -1.2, 125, 134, 133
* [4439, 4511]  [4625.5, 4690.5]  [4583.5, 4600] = 0.1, 118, 122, 127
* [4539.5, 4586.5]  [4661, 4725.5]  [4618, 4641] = -0.9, 130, 133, 126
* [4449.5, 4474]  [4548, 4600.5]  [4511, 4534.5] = -0.6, 111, 124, 128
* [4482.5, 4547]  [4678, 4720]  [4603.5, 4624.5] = -1.6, 124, 135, 127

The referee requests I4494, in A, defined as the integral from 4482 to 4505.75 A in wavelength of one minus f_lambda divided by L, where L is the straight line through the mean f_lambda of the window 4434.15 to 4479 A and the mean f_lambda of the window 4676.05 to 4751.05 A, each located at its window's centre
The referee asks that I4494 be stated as -1.45 A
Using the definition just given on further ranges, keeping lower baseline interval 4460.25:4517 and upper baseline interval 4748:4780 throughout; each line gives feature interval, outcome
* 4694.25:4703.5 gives 0.54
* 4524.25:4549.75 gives 0.19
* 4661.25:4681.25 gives 1.27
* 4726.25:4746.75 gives 0.57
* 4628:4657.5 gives 0.52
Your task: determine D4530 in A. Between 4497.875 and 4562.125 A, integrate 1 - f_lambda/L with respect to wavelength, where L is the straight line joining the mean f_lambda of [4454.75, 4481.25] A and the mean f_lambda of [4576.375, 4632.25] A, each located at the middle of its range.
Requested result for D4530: -3.0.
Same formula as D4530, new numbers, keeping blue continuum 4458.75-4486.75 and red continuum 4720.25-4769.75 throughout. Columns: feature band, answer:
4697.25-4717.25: 1.1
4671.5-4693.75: 0.6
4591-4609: -0.4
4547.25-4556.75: -0.5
